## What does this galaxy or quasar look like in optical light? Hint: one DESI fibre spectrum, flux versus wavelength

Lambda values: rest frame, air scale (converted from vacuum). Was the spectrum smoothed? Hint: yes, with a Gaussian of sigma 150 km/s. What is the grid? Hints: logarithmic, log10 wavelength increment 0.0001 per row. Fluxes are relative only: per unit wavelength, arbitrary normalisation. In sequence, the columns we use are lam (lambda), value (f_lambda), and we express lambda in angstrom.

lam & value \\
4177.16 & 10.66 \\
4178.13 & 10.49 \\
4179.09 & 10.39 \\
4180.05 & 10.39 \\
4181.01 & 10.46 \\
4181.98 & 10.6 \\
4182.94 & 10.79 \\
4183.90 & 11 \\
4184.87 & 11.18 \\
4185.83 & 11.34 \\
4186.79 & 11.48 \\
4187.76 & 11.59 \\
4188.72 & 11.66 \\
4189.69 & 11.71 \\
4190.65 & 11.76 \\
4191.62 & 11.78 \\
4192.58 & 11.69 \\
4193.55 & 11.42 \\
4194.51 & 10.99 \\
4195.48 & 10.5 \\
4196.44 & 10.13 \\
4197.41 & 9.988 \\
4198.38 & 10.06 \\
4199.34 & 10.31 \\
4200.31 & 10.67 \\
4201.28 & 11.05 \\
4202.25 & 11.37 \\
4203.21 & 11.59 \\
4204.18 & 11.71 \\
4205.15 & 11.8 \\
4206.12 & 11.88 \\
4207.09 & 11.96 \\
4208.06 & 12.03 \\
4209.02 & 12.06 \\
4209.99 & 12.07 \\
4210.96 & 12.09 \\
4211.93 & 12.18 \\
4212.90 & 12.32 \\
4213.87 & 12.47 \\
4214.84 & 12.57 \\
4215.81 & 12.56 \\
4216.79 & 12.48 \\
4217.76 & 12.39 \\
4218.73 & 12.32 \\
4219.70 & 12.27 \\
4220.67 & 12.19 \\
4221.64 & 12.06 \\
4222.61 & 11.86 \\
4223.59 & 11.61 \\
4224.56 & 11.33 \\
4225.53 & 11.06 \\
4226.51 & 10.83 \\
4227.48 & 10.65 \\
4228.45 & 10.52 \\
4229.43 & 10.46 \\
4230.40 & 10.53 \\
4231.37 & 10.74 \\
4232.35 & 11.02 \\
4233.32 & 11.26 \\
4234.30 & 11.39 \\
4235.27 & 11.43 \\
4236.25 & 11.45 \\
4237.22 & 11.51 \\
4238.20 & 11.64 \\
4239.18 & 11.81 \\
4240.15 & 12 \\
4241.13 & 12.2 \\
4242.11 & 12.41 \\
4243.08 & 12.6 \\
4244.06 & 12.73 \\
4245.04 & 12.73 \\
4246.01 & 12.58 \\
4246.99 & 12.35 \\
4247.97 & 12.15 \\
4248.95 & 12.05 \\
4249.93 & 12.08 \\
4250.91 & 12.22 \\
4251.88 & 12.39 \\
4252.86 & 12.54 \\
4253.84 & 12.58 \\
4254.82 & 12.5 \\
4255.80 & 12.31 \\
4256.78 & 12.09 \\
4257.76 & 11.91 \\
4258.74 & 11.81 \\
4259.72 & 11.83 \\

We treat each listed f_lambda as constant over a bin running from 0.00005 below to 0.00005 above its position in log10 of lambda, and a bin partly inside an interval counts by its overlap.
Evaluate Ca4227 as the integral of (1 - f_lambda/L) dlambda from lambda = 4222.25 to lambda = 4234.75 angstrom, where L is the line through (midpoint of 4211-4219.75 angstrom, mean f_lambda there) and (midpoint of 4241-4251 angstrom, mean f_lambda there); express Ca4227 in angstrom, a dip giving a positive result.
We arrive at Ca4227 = 1.4 angstrom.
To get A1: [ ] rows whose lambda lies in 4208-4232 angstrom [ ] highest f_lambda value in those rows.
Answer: 12.57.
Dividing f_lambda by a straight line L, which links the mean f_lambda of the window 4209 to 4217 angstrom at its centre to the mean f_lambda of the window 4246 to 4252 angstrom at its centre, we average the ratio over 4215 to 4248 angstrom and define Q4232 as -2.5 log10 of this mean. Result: 0.05 mag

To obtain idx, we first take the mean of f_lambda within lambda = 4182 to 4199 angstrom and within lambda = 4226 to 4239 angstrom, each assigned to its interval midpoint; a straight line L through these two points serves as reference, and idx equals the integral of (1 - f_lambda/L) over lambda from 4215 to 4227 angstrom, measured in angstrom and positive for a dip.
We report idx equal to -0.94 angstrom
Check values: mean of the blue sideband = 11.1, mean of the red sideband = 11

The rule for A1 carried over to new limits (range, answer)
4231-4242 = 12.2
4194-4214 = 12.47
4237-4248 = 12.73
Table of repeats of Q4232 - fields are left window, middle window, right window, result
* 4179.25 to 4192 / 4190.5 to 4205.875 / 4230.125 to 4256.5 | 0.03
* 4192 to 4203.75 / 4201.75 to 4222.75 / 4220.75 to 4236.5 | -0.11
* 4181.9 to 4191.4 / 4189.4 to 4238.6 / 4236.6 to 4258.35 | 0.02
